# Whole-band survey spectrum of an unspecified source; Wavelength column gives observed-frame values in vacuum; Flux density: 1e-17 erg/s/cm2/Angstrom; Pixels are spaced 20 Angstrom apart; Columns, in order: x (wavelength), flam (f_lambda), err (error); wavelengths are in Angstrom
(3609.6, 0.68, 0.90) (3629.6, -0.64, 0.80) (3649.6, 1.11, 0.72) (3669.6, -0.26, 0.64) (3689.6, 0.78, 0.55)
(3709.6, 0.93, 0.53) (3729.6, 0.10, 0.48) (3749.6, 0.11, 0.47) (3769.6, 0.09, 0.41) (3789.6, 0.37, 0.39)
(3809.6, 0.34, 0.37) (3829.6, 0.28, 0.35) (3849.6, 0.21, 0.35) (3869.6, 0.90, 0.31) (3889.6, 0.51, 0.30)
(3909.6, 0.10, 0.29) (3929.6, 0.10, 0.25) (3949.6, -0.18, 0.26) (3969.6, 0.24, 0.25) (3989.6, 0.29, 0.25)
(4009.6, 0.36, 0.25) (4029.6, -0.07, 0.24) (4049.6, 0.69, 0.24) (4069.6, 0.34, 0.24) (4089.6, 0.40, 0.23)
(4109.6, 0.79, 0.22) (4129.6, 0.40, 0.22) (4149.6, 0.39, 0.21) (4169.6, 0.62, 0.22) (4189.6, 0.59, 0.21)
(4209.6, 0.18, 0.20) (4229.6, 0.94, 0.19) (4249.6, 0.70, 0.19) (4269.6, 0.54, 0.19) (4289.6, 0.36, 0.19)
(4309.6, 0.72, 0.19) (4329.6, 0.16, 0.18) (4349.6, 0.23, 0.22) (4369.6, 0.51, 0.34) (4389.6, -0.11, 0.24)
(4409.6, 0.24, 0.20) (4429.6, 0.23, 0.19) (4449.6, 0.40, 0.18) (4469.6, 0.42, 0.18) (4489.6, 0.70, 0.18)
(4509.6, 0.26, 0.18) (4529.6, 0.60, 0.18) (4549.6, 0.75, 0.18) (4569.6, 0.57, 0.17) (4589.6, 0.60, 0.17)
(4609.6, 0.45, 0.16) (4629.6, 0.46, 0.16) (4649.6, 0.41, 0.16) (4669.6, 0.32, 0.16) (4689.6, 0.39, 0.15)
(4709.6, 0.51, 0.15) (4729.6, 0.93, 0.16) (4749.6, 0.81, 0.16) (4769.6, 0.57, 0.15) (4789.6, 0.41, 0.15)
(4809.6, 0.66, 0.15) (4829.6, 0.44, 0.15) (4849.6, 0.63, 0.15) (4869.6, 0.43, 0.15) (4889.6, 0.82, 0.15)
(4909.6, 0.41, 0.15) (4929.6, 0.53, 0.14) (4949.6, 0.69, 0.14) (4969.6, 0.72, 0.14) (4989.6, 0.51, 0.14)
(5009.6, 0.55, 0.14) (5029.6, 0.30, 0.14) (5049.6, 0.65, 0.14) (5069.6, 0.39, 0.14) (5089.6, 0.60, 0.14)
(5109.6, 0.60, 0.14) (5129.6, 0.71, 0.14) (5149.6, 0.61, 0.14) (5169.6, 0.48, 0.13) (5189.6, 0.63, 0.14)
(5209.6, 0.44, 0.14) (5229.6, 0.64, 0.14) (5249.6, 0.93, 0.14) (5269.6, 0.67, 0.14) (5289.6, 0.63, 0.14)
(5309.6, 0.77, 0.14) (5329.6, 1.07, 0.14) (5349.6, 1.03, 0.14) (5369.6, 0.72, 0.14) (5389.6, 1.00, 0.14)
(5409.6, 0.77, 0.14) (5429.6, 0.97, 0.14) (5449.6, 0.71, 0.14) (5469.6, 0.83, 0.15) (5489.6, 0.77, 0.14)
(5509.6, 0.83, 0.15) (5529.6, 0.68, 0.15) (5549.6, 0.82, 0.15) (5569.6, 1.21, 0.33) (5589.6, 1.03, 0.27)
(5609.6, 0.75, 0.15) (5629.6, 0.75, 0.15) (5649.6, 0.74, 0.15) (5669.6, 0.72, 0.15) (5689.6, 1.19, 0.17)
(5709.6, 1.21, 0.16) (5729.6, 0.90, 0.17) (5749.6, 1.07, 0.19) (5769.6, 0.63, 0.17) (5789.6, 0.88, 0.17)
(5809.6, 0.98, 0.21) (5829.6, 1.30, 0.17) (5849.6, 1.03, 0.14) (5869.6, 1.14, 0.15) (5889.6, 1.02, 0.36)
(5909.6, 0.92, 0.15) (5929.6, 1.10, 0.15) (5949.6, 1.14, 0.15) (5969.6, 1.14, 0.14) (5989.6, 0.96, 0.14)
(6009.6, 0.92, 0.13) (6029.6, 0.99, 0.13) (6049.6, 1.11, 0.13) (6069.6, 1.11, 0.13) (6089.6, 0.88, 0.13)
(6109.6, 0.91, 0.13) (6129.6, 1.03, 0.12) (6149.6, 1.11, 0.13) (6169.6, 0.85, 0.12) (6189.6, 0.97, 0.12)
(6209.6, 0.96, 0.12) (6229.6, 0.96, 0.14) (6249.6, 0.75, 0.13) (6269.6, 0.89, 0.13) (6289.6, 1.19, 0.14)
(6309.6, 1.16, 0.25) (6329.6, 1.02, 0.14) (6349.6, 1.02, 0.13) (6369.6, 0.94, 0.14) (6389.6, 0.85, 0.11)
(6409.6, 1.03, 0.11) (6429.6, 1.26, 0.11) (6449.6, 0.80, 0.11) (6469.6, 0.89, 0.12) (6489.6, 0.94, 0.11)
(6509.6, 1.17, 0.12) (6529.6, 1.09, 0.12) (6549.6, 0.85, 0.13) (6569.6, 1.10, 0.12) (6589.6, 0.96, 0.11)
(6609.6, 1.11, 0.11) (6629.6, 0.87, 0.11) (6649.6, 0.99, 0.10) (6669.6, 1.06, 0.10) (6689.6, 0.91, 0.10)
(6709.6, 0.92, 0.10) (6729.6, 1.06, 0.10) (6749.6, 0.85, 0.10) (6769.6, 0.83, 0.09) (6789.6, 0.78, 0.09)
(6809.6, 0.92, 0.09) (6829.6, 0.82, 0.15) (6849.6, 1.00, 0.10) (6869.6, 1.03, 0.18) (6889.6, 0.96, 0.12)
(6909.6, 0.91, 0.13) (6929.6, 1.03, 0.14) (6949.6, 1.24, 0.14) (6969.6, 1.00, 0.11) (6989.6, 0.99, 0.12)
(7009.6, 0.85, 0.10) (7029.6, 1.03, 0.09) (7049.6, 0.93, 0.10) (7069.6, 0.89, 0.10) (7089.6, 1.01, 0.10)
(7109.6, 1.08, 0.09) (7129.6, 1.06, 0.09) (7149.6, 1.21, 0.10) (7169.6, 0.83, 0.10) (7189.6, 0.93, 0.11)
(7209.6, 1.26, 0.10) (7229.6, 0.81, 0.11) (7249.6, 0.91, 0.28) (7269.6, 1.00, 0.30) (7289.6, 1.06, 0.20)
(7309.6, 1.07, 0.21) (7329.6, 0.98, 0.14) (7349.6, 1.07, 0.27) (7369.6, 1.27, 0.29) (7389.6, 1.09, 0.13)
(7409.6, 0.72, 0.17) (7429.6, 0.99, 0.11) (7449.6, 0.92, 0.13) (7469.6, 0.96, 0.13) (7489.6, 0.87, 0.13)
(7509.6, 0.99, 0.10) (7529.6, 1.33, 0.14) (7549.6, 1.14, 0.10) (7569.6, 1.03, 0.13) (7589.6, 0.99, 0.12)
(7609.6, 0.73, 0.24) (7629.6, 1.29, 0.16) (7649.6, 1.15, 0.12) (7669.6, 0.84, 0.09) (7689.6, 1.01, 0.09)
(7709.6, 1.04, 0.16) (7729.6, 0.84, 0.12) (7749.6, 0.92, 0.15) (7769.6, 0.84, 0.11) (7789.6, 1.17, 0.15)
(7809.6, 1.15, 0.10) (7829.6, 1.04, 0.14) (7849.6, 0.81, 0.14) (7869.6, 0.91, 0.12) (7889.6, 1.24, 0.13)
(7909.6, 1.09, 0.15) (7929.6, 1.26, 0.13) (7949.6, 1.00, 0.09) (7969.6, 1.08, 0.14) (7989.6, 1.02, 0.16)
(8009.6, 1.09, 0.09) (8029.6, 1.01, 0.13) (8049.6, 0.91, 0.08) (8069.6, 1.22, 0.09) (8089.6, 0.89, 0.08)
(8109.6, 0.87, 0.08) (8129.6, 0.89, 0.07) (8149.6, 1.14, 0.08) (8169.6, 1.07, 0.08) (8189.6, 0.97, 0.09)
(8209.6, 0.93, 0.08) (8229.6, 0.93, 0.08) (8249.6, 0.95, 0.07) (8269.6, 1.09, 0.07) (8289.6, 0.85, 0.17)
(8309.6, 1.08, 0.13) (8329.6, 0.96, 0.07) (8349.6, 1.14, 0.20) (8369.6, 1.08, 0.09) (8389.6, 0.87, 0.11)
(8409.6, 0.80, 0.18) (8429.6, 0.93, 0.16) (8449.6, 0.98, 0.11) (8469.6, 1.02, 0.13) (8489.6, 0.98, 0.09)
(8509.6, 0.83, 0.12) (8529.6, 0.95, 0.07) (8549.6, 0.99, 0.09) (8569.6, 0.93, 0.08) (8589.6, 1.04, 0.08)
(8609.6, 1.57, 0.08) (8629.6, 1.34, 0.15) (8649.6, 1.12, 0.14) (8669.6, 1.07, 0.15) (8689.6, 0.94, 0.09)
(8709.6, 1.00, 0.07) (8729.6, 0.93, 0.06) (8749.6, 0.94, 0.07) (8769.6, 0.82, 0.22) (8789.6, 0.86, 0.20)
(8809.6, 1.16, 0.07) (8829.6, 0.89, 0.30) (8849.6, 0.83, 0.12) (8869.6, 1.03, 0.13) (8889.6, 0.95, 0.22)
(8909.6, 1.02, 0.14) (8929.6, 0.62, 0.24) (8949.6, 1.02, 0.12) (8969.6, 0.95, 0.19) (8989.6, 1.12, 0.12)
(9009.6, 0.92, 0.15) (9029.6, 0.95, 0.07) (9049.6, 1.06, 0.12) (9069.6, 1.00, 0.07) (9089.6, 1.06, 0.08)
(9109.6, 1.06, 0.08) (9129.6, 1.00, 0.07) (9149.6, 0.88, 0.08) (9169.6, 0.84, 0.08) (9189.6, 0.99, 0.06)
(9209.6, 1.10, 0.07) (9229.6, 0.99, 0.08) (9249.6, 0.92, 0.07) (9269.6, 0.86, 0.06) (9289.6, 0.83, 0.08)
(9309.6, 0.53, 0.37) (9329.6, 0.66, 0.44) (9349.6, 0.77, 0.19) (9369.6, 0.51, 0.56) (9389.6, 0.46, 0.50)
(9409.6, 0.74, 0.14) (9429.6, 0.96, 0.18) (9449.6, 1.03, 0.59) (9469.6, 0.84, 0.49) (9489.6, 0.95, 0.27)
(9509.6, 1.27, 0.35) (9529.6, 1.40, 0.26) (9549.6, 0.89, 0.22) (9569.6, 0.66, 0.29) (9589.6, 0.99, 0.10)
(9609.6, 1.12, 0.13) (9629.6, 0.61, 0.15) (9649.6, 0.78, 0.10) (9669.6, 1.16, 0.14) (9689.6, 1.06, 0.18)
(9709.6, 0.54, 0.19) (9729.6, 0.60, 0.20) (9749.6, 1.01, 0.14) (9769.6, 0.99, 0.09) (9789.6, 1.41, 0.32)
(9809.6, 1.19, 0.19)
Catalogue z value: 0.31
